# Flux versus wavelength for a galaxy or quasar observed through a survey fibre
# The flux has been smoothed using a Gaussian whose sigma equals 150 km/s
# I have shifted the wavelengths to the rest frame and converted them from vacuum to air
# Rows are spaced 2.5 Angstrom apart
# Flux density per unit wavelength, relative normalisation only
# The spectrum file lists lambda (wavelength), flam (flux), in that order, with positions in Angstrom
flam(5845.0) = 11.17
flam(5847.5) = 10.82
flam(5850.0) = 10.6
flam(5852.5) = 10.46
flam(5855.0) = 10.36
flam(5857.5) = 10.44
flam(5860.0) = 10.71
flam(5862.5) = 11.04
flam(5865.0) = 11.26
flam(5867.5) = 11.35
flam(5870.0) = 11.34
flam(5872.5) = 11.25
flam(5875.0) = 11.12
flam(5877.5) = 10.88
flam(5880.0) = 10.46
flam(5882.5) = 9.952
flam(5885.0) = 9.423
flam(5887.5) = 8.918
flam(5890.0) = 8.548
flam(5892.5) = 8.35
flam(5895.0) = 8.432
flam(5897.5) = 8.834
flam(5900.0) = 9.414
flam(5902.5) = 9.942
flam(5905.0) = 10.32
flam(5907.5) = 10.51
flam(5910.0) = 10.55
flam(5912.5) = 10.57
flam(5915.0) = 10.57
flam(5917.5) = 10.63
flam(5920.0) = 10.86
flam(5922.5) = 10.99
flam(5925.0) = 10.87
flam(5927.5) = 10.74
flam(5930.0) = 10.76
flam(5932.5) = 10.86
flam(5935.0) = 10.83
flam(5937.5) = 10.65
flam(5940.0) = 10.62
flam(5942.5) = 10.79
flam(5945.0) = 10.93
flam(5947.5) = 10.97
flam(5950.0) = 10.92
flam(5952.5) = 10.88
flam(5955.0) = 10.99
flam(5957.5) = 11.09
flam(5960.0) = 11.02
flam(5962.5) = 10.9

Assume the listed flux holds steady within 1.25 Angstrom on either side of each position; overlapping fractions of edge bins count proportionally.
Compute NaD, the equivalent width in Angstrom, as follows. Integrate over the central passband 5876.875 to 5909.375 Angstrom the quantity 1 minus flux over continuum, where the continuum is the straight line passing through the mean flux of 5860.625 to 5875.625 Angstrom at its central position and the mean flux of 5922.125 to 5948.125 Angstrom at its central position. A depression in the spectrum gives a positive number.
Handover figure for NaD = 4.5 Angstrom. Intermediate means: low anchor 11.2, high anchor 10.8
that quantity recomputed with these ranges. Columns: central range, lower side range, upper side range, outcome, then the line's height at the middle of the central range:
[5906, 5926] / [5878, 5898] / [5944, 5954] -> -1.4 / 9.99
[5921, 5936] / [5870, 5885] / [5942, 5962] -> 0.0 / 10.9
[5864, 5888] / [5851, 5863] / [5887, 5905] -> -2.0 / 9.82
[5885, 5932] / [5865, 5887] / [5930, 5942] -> 3.2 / 10.7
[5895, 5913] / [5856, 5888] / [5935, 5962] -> 1.5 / 10.8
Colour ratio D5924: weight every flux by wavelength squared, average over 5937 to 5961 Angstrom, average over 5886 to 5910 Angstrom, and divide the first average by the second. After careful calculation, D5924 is 1.19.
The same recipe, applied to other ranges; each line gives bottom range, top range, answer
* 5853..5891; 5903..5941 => 1.04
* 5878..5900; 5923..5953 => 1.20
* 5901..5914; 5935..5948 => 1.05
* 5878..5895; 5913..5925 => 1.17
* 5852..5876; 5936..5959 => 1.02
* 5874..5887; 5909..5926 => 1.06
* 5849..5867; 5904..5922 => 1.01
